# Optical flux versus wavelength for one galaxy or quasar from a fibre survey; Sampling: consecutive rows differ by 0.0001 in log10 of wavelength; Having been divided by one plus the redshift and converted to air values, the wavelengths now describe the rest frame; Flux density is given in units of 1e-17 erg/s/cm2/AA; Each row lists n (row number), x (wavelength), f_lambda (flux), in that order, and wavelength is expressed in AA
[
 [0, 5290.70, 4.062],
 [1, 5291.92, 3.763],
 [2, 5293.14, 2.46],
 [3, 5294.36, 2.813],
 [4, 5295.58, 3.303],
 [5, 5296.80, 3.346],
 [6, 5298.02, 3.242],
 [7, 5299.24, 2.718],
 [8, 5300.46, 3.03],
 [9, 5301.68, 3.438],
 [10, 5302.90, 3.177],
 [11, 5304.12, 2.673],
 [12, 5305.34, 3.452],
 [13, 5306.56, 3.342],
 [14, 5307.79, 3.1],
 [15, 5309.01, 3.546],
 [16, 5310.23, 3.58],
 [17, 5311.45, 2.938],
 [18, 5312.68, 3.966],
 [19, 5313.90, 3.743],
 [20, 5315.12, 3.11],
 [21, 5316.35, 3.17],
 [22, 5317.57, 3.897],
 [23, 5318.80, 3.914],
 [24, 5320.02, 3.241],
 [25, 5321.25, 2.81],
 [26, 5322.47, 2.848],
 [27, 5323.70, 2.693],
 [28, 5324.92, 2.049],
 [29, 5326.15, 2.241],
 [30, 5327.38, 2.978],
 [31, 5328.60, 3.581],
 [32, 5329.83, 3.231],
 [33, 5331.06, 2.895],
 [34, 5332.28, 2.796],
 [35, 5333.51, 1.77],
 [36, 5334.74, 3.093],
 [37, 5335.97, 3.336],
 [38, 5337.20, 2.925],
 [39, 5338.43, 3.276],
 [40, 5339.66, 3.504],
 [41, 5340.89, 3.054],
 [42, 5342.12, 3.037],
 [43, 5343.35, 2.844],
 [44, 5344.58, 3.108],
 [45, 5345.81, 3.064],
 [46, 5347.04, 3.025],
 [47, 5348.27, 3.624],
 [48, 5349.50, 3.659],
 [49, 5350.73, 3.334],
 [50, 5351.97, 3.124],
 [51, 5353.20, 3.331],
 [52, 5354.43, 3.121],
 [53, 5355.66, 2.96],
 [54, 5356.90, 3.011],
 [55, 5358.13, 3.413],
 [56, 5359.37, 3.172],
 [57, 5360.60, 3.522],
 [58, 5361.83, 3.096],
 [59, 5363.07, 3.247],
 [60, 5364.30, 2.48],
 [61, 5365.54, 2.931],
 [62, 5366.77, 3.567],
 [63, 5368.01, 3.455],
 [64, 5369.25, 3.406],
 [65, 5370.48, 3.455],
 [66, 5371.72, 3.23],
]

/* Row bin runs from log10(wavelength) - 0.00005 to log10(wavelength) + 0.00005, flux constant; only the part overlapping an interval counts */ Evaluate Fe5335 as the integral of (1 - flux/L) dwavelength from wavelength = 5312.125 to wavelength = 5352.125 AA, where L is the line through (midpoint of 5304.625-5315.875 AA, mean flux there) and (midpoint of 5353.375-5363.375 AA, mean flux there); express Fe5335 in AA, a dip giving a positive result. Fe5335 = 2.3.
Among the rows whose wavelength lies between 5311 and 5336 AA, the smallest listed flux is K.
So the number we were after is 1.77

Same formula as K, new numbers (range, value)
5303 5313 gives 2.673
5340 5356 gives 2.844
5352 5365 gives 2.48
